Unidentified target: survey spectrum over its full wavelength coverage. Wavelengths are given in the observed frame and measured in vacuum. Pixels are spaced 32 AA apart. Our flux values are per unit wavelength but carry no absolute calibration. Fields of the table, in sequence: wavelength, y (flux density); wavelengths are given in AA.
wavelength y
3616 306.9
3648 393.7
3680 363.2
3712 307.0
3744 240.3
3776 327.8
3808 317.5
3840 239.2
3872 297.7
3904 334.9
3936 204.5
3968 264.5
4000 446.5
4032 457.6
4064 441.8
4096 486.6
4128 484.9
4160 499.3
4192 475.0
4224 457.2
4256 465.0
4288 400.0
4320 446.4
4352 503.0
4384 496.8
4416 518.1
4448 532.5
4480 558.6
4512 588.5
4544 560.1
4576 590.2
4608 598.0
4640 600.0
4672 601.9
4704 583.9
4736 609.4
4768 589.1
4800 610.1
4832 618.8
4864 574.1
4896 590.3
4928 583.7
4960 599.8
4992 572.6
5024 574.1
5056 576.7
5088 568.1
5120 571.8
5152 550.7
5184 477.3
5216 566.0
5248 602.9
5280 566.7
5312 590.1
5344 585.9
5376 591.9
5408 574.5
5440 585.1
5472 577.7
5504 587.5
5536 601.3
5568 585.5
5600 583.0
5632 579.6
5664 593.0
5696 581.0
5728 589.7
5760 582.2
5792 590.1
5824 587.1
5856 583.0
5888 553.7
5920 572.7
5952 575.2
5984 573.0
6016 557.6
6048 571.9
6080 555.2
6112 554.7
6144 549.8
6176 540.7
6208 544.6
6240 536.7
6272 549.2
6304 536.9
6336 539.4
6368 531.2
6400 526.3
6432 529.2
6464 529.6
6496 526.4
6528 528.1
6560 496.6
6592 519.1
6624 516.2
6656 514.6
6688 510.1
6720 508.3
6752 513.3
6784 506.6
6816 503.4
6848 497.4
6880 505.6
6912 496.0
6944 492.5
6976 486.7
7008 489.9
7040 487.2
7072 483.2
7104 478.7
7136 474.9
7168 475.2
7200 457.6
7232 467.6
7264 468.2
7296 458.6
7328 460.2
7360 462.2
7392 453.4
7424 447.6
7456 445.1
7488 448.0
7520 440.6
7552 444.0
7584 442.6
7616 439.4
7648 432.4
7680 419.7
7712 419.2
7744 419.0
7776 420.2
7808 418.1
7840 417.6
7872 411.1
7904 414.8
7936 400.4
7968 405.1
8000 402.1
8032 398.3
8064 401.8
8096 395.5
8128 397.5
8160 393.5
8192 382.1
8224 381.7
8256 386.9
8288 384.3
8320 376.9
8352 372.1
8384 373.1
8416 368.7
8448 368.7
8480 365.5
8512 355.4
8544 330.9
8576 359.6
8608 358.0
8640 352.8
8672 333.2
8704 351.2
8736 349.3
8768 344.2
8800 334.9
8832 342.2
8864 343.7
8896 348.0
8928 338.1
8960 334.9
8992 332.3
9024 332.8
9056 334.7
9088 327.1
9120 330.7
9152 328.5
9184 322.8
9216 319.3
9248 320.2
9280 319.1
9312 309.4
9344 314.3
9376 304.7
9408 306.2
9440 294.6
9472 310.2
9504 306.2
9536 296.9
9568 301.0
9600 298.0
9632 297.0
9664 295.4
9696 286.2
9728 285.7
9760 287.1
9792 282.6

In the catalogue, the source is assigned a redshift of 0.00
